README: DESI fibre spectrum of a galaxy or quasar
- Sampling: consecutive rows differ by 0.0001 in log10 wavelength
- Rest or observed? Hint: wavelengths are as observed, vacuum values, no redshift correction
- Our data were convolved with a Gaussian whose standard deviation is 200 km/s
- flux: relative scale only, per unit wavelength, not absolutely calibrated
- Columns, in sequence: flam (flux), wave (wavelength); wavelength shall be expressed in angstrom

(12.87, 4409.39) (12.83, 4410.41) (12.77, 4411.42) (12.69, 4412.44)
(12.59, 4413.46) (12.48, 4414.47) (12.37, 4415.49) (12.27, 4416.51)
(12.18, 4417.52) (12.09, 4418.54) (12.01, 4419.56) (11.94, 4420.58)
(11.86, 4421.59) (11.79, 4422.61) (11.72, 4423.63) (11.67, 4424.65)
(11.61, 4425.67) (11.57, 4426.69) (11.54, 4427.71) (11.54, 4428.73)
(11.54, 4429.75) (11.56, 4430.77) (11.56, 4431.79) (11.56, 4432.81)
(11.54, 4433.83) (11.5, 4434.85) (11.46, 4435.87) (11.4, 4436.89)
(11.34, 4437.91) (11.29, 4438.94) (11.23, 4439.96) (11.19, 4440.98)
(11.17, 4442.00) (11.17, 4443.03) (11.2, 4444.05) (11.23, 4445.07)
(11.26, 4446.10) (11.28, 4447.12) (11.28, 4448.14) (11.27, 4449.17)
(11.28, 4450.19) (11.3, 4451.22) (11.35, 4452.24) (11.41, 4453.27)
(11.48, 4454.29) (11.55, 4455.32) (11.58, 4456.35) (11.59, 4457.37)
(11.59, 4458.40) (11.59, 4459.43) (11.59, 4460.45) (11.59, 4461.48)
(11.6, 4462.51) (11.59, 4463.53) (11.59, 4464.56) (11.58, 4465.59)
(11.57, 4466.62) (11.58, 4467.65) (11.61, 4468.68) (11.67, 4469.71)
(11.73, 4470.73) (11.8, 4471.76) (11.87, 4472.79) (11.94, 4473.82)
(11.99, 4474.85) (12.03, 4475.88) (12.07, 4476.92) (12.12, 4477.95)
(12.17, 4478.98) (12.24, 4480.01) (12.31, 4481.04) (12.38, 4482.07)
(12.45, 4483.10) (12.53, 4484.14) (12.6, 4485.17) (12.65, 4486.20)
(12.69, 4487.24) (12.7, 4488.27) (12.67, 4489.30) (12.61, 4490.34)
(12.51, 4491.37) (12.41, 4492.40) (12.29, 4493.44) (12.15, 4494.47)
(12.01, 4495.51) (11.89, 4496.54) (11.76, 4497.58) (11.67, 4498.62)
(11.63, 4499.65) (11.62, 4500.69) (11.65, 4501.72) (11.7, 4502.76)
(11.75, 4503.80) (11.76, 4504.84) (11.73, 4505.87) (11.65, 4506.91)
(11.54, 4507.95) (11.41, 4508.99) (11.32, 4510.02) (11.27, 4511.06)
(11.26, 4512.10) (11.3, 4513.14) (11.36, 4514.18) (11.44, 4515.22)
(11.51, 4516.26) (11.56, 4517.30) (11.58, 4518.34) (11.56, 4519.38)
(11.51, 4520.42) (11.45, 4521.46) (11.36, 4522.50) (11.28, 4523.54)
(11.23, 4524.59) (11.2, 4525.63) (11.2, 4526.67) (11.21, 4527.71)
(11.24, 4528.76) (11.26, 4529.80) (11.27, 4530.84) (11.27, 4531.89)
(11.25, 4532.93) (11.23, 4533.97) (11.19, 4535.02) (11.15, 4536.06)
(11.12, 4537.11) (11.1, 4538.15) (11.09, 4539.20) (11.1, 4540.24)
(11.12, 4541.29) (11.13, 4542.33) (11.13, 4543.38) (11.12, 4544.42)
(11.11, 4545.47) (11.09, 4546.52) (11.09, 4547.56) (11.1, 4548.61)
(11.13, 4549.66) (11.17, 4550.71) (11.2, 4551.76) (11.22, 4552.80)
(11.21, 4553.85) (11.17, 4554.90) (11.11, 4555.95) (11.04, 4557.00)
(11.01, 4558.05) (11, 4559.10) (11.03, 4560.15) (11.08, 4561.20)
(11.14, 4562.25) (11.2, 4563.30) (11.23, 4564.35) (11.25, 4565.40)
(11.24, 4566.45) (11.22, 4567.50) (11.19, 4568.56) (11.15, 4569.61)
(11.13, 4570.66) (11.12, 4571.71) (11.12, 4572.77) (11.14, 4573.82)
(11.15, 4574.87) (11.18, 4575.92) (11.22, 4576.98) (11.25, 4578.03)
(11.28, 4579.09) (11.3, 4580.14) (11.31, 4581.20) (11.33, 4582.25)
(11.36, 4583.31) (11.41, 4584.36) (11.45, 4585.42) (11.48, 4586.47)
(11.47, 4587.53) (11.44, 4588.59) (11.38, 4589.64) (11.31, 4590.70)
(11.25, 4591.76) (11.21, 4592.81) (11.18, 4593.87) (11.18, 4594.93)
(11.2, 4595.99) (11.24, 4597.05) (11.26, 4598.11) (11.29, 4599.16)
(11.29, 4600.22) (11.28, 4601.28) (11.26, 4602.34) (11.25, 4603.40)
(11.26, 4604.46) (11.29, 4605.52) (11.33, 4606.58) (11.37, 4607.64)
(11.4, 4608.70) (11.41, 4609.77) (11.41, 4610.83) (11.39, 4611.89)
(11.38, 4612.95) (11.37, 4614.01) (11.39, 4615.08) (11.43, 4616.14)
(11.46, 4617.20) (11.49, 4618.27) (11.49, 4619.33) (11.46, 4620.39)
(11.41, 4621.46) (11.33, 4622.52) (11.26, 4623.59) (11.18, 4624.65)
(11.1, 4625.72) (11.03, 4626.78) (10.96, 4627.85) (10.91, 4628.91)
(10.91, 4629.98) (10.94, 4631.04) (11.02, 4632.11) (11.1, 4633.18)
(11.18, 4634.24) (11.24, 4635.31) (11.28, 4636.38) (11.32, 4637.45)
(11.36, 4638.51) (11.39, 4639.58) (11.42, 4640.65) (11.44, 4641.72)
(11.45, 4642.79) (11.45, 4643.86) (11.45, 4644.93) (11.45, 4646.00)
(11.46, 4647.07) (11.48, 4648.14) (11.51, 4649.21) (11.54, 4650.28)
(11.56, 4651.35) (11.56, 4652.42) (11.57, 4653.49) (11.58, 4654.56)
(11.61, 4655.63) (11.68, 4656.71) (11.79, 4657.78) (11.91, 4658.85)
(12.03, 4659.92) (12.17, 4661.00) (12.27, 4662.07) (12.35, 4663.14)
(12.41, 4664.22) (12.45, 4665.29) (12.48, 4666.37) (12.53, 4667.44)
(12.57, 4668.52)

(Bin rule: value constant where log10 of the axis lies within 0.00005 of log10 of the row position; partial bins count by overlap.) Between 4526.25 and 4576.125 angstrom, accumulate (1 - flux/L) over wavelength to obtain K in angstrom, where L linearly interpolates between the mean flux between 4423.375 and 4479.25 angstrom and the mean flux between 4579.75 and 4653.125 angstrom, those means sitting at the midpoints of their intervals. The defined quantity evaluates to 1.1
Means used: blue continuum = 11.5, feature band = 11.2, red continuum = 11.3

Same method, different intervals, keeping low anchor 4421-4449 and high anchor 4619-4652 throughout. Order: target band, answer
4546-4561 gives 0.3 angstrom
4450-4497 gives -2.2 angstrom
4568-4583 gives 0.2 angstrom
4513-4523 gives -0.1 angstrom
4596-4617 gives 0.0 angstrom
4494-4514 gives -0.4 angstrom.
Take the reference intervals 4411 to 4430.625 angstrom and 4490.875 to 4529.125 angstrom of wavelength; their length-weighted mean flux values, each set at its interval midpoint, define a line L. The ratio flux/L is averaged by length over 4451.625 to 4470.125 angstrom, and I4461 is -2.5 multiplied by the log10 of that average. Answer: 0.024 mag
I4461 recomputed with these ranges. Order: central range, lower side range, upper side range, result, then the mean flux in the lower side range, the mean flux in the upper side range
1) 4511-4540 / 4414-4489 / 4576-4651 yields 0.02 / 11.7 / 11.3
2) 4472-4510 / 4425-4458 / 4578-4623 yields -0.06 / 11.4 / 11.3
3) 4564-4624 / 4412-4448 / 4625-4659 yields 0.01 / 11.7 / 11.4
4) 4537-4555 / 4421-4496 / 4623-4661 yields 0.04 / 11.8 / 11.4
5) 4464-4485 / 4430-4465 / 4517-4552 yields -0.06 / 11.4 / 11.2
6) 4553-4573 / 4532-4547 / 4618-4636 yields 0.00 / 11.1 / 11.2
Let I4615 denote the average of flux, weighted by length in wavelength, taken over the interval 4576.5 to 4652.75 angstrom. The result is 11.3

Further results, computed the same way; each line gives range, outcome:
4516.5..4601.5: 11.2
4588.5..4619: 11.3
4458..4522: 11.9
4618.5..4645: 11.2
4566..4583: 11.2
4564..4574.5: 11.2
